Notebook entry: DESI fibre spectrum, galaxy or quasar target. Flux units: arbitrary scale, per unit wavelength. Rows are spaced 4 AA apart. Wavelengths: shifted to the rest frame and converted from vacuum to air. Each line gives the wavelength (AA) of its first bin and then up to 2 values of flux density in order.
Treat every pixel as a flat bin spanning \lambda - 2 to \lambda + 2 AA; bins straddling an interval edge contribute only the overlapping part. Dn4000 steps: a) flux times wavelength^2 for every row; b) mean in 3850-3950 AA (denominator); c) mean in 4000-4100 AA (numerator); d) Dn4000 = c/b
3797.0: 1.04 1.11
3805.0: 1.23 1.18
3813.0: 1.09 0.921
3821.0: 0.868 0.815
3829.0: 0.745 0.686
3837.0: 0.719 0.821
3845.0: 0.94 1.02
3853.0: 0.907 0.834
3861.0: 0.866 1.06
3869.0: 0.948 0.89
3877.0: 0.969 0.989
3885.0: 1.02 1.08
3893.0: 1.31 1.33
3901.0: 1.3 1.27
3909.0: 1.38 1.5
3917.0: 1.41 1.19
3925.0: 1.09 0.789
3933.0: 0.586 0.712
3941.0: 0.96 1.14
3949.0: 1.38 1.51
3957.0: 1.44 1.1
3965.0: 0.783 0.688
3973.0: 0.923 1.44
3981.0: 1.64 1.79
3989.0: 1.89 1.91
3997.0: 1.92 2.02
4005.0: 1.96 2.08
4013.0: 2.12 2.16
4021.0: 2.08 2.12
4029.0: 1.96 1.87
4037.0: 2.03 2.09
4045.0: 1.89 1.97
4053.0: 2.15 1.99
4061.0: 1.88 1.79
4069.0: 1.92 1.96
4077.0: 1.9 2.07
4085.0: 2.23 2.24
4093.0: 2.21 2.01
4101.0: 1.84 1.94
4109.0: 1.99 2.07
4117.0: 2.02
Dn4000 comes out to 2.0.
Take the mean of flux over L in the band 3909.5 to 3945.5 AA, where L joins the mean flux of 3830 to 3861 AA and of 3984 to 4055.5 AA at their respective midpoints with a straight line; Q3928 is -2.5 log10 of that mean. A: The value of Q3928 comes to 0.29 mag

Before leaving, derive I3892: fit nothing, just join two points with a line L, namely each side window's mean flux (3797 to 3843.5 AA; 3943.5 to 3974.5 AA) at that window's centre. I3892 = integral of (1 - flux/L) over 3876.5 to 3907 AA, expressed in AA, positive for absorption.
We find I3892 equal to -4.0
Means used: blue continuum 0.931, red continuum 1.12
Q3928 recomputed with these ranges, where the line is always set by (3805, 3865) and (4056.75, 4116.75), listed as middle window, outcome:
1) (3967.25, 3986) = 0.20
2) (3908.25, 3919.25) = -0.15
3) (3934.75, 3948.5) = 0.37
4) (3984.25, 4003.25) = -0.20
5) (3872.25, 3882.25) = 0.14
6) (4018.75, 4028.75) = -0.20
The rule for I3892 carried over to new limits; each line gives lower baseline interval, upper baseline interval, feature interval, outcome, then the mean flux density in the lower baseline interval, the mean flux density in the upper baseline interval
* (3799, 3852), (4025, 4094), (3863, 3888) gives 3.9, 0.934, 2.01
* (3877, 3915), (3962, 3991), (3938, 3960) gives 0.4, 1.23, 1.3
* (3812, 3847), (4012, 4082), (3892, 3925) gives -1.8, 0.838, 1.99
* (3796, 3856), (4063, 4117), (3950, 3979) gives 7.0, 0.936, 2.01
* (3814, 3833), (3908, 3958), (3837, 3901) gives -2.0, 0.835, 1.15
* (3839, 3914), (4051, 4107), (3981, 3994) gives -2.0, 1.07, 2.01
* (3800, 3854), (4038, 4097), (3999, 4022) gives -4.0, 0.929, 2.02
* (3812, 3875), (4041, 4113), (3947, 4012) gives 0.4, 0.88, 2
